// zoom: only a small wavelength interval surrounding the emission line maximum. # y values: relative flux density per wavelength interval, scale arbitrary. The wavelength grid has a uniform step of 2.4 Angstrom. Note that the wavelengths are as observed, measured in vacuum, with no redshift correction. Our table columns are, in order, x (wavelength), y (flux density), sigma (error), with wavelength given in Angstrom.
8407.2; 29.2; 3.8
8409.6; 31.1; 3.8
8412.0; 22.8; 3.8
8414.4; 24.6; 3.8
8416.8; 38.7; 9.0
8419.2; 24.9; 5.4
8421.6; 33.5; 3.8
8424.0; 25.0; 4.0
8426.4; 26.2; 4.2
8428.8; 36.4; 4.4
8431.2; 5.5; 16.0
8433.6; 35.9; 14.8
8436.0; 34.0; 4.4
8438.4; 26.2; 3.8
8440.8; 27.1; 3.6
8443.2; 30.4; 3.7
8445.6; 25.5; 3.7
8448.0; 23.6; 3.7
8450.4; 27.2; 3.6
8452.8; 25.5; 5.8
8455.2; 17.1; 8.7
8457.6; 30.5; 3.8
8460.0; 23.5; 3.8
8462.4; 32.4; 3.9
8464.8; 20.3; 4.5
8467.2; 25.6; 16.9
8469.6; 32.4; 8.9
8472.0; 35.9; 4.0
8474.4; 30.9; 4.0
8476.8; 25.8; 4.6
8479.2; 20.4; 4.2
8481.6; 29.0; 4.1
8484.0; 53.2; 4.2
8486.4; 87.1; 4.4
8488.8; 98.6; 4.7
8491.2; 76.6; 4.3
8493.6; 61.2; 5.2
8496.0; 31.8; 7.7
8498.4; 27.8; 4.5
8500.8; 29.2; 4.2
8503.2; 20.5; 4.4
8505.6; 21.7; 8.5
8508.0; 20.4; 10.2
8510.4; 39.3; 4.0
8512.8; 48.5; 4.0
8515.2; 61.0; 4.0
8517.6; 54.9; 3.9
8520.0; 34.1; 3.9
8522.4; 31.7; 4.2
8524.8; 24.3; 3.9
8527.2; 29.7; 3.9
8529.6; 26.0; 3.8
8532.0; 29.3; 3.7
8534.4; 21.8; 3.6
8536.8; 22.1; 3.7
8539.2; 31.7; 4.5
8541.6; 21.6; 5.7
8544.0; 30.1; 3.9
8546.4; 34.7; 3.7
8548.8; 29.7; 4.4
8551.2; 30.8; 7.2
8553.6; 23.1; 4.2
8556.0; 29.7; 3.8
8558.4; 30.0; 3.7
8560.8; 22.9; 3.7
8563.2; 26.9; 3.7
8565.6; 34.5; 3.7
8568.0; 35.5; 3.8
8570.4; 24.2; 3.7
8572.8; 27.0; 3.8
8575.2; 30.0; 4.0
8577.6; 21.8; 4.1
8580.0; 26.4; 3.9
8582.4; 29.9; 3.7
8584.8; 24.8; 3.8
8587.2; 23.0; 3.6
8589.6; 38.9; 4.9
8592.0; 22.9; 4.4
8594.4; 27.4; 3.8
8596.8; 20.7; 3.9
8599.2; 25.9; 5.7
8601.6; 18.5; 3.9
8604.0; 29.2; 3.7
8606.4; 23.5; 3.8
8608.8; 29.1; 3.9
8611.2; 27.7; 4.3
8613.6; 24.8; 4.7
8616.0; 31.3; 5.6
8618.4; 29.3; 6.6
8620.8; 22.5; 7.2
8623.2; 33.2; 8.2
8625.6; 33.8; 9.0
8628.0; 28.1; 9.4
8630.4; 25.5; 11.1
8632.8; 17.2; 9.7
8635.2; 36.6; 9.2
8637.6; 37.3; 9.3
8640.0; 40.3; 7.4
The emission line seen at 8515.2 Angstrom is [N II] 6583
